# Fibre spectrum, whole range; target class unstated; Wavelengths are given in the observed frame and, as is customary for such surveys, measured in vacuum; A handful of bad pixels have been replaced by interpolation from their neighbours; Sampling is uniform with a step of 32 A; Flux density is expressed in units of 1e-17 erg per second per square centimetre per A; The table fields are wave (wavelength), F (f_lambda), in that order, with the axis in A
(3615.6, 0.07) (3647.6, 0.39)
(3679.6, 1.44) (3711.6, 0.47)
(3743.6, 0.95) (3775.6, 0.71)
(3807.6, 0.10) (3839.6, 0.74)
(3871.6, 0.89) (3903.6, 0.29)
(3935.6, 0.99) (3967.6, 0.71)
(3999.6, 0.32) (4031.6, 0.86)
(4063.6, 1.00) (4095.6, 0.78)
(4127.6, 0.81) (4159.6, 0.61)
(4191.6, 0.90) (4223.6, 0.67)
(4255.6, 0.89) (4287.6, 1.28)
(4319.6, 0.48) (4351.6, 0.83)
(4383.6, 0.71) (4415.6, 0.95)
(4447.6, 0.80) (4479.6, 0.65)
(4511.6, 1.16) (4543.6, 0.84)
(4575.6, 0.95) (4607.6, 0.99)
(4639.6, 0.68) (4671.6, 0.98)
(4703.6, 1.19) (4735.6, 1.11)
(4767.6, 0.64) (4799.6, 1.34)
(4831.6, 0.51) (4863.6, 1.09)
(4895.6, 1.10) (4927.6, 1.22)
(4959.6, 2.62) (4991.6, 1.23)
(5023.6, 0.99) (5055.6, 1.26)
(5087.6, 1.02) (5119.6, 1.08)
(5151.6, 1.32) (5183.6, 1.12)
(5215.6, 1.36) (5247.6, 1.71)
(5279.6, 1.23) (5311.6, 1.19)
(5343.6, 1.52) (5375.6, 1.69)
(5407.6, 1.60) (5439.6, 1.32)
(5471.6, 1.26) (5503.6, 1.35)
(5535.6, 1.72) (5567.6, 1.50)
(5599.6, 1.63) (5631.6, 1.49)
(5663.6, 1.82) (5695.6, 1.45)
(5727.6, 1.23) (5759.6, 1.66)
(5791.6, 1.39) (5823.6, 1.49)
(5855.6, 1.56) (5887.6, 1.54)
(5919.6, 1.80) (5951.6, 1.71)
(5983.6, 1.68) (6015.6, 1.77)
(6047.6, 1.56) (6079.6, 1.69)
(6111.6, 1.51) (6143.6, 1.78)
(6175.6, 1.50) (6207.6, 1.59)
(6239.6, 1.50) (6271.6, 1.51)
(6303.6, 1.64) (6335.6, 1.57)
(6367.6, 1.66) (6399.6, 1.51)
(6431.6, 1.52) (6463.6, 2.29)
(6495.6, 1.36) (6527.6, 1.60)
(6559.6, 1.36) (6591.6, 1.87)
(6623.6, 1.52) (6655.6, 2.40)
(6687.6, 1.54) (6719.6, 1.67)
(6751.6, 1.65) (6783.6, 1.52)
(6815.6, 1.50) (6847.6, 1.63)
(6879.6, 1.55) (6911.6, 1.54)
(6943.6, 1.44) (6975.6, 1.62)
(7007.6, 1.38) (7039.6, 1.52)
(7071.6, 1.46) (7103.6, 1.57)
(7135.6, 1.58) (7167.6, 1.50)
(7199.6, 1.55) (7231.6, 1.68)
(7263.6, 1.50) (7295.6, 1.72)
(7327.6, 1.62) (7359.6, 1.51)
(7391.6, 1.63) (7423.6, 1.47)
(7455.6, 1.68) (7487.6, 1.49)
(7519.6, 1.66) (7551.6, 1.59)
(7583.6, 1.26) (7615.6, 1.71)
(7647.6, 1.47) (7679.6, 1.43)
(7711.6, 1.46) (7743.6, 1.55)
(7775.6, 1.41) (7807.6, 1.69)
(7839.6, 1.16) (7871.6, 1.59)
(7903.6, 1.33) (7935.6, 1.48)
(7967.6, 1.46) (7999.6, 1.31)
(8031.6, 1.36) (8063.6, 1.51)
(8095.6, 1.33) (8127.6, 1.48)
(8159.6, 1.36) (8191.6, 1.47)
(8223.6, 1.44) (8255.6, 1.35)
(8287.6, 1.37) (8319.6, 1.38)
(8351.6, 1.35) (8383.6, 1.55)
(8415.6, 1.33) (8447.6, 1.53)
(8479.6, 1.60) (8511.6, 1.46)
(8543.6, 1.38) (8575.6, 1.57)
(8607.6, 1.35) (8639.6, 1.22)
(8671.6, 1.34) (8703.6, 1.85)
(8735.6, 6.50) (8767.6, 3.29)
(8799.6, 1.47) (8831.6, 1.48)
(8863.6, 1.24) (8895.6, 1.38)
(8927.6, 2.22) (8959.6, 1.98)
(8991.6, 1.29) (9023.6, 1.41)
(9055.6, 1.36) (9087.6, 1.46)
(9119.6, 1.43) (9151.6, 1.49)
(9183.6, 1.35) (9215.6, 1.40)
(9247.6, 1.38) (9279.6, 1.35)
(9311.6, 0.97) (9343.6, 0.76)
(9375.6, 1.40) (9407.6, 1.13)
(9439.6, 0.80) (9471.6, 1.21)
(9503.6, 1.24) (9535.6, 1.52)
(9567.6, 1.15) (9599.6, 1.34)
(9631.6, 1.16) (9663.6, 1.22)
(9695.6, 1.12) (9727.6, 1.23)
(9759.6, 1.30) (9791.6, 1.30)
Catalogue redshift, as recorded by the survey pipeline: 0.330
